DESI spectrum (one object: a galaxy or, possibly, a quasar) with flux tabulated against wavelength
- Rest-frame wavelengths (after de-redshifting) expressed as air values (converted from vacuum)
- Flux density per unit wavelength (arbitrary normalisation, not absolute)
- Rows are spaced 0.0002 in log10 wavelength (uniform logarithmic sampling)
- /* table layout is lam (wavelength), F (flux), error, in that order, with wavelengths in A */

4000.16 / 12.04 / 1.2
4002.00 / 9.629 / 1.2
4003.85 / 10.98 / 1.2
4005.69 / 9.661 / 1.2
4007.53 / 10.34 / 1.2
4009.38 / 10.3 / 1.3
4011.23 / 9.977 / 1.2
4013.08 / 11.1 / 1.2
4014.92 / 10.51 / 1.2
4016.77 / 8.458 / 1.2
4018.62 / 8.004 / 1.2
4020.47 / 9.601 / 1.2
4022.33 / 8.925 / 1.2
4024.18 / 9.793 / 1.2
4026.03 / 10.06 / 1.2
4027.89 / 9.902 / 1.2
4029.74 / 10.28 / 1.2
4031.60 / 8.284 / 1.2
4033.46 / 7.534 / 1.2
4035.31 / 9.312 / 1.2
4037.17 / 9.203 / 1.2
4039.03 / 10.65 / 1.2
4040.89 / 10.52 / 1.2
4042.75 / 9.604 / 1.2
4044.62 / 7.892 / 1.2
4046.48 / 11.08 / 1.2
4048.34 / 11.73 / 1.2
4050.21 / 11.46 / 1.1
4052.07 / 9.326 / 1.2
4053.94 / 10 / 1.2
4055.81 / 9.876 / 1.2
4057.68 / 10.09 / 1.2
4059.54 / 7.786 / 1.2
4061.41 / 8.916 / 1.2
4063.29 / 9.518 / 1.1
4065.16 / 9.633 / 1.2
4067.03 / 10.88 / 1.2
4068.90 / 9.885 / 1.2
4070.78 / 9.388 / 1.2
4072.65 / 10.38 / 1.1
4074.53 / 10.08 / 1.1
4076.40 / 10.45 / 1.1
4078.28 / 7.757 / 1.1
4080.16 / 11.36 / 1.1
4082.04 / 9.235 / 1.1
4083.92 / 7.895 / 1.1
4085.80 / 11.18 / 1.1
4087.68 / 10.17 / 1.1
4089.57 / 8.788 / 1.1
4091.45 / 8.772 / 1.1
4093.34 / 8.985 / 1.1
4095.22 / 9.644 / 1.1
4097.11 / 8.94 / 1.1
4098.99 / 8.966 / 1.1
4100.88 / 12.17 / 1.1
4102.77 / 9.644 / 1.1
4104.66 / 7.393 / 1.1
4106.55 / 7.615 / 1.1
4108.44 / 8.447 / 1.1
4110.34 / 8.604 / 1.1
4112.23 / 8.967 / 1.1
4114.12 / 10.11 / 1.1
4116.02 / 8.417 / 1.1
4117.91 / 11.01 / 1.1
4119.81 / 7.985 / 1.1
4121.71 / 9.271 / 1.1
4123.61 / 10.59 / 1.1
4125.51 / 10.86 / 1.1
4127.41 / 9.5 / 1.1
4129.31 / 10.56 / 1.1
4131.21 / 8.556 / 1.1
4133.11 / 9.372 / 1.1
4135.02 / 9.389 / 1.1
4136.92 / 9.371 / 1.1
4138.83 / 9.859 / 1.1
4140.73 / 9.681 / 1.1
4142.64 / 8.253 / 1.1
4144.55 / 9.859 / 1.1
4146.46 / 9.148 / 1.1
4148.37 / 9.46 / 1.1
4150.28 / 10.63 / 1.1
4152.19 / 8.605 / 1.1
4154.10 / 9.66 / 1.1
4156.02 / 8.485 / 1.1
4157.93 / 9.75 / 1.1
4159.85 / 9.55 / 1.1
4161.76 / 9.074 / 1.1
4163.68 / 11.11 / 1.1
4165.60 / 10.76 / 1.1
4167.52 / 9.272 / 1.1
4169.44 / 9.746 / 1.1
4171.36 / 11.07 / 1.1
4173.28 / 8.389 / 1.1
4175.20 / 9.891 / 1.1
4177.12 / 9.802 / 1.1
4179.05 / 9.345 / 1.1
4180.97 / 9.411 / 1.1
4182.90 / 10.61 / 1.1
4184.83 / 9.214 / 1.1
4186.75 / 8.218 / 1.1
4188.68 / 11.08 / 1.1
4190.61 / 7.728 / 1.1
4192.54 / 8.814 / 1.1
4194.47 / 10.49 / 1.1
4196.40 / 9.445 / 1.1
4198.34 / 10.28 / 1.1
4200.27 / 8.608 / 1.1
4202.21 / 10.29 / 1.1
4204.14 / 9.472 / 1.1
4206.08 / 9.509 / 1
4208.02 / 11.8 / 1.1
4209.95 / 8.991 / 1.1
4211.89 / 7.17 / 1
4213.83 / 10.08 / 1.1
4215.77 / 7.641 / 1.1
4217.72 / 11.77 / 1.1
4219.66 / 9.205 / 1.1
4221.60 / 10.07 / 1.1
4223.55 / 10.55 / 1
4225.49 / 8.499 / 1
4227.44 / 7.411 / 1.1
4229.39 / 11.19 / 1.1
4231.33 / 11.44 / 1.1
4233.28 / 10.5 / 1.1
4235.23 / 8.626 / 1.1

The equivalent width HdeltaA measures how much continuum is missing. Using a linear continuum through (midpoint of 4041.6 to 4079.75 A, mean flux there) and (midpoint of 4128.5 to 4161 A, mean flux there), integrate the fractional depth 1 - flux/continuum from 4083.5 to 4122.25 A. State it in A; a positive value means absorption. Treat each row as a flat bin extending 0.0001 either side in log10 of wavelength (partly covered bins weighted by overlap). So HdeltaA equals 1.6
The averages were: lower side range 9.81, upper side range 9.42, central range 9.2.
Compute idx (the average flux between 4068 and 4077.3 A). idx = 10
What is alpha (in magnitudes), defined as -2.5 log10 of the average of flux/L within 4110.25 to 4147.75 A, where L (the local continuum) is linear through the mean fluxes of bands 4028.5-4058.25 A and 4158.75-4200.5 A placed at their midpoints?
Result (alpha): 0.02 mag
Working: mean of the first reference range 9.8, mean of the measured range 9.49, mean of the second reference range 9.65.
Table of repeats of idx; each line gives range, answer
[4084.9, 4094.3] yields 9.57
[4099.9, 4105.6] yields 9.73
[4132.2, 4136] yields 9.38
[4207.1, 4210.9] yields 10.4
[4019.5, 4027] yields 9.58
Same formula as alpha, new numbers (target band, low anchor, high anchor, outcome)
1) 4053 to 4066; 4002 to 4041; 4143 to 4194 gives 0.03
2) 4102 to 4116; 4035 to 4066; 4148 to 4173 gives 0.13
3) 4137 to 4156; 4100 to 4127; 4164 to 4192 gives 0.01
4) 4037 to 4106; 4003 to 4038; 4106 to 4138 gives -0.03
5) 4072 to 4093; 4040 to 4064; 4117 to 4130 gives 0.03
